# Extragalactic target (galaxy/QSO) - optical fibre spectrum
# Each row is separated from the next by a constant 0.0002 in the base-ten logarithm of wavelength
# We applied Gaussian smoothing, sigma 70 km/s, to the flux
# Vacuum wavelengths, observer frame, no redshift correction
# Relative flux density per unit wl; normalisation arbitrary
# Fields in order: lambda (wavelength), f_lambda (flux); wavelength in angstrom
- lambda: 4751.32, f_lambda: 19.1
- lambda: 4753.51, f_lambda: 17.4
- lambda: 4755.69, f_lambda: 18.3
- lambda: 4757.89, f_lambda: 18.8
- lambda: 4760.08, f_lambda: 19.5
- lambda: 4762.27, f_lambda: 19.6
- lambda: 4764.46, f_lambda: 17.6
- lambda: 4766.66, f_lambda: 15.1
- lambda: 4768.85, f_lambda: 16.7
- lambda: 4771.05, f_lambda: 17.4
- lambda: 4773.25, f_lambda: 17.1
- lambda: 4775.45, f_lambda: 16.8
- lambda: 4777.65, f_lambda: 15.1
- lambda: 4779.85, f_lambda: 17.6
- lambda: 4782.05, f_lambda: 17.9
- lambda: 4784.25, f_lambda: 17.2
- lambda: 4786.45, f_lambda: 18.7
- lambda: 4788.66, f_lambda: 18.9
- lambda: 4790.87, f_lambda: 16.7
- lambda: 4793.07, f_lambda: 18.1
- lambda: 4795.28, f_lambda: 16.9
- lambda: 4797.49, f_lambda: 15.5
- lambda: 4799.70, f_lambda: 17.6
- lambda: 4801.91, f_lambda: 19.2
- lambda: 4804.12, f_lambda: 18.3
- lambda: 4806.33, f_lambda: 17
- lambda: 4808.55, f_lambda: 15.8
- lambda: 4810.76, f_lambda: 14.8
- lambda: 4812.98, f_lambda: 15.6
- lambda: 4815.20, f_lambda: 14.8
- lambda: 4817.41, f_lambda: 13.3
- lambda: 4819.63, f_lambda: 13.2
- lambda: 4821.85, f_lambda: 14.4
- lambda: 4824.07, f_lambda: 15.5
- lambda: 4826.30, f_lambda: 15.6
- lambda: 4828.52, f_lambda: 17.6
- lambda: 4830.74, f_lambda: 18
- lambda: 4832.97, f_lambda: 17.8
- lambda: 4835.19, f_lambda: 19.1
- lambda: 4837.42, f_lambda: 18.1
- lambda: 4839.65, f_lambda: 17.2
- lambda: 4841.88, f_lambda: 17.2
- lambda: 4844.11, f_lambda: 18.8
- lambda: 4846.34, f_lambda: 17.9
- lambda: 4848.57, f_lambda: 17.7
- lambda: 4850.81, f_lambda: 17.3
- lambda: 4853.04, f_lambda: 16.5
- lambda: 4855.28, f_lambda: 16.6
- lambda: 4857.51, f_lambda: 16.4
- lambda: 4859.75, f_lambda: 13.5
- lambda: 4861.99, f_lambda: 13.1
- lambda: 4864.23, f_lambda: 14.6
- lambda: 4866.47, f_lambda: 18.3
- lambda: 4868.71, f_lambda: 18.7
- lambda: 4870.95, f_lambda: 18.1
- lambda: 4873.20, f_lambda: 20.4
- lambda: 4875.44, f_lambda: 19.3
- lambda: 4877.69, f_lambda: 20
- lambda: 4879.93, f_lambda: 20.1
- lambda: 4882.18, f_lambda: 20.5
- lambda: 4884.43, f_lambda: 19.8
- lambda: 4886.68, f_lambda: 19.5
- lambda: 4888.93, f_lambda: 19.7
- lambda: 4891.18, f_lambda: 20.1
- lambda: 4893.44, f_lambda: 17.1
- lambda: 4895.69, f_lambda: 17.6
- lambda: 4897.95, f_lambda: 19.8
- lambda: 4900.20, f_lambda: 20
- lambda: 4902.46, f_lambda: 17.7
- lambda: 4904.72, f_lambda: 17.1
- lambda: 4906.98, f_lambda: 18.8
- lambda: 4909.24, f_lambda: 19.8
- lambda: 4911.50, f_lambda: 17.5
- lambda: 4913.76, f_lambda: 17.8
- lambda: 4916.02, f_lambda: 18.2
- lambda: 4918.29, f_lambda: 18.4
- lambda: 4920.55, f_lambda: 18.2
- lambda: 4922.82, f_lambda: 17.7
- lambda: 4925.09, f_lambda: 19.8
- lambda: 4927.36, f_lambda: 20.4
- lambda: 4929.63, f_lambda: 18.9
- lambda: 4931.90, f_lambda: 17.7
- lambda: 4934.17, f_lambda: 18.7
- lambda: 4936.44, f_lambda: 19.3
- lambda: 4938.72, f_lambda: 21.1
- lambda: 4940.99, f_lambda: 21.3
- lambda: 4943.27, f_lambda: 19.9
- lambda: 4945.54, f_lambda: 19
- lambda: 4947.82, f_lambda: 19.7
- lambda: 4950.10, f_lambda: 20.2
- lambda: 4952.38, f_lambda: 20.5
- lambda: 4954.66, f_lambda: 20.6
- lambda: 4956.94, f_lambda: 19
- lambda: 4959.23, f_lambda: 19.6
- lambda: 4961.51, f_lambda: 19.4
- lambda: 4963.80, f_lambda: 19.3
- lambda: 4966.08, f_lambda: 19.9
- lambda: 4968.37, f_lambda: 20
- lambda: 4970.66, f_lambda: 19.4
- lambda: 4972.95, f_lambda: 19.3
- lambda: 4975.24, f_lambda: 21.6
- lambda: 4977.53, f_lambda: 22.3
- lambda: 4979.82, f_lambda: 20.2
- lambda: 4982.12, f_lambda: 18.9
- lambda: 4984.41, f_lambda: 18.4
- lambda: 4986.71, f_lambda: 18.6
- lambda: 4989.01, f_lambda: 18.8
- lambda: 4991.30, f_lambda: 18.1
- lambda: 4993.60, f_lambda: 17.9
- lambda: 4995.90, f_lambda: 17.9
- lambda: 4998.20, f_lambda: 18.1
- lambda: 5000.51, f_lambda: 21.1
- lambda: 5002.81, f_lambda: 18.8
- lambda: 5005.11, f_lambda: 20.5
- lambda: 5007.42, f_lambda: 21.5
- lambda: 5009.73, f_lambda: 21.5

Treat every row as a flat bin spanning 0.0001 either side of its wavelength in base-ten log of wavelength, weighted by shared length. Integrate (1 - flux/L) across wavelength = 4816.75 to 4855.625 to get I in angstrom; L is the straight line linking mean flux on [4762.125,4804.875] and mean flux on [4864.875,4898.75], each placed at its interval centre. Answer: 3.2 angstrom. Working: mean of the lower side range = 17.3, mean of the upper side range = 19.2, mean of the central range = 16.8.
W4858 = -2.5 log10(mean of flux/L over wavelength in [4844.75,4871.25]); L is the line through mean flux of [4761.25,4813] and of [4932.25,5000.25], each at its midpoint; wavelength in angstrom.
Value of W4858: 0.10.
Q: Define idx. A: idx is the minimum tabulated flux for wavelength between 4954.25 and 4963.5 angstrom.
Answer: 19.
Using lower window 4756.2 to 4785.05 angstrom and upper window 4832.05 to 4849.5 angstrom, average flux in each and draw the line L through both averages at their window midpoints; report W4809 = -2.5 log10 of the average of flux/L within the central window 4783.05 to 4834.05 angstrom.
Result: 0.07 mag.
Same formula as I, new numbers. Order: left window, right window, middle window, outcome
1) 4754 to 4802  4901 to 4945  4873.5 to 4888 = -1.11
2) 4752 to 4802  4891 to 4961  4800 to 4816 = 1.13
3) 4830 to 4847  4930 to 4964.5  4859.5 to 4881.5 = 0.81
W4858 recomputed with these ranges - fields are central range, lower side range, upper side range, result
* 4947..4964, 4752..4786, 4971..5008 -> -0.04 mag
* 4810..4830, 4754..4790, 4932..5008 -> 0.20 mag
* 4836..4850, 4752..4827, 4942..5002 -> -0.01 mag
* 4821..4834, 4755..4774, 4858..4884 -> 0.08 mag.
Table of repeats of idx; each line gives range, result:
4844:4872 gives 13.1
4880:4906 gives 17.1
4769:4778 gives 15.1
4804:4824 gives 13.2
